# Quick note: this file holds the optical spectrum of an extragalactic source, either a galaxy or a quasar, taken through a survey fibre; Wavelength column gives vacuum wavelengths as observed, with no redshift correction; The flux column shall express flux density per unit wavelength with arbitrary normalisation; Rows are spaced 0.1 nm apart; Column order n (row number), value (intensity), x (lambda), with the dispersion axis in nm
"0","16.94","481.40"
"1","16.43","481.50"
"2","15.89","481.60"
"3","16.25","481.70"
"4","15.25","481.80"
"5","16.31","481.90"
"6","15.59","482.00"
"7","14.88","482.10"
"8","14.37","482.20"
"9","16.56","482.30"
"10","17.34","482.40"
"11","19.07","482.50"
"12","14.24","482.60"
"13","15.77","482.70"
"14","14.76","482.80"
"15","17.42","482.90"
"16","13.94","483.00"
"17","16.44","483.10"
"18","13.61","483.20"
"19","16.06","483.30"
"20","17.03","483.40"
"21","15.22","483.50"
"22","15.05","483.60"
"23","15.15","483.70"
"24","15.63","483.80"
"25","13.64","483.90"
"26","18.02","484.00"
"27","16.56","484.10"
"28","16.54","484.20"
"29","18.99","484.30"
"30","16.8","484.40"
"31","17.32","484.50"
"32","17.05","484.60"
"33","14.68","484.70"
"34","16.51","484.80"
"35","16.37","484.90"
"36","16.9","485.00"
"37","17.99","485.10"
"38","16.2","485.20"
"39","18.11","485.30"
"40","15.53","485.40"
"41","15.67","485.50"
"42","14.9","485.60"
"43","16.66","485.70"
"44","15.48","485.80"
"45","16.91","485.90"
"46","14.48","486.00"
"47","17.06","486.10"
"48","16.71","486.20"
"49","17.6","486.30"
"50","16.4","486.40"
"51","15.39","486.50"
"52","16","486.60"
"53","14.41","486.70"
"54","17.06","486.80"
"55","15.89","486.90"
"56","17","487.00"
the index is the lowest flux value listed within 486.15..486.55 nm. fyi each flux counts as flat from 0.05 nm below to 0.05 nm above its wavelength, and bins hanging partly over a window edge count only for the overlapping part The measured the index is 15.39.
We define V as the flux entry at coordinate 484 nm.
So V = 18.02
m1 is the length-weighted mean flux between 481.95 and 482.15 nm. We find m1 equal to 15.2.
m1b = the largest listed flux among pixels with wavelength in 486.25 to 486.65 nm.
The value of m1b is 17.6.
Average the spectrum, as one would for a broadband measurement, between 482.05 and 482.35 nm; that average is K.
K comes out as 15.3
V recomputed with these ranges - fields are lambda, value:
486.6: 16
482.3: 16.56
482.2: 14.37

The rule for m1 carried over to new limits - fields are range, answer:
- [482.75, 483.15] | 15.6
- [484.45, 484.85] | 16.4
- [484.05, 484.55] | 17.2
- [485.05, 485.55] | 16.7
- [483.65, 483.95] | 14.8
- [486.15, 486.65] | 16.4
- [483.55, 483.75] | 15.1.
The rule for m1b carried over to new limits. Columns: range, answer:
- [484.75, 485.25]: 17.99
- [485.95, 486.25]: 17.06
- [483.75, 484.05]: 18.02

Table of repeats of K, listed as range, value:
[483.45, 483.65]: 15.1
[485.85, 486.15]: 16.1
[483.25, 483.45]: 16.5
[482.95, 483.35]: 15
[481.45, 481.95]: 16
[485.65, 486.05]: 15.9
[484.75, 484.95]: 16.4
